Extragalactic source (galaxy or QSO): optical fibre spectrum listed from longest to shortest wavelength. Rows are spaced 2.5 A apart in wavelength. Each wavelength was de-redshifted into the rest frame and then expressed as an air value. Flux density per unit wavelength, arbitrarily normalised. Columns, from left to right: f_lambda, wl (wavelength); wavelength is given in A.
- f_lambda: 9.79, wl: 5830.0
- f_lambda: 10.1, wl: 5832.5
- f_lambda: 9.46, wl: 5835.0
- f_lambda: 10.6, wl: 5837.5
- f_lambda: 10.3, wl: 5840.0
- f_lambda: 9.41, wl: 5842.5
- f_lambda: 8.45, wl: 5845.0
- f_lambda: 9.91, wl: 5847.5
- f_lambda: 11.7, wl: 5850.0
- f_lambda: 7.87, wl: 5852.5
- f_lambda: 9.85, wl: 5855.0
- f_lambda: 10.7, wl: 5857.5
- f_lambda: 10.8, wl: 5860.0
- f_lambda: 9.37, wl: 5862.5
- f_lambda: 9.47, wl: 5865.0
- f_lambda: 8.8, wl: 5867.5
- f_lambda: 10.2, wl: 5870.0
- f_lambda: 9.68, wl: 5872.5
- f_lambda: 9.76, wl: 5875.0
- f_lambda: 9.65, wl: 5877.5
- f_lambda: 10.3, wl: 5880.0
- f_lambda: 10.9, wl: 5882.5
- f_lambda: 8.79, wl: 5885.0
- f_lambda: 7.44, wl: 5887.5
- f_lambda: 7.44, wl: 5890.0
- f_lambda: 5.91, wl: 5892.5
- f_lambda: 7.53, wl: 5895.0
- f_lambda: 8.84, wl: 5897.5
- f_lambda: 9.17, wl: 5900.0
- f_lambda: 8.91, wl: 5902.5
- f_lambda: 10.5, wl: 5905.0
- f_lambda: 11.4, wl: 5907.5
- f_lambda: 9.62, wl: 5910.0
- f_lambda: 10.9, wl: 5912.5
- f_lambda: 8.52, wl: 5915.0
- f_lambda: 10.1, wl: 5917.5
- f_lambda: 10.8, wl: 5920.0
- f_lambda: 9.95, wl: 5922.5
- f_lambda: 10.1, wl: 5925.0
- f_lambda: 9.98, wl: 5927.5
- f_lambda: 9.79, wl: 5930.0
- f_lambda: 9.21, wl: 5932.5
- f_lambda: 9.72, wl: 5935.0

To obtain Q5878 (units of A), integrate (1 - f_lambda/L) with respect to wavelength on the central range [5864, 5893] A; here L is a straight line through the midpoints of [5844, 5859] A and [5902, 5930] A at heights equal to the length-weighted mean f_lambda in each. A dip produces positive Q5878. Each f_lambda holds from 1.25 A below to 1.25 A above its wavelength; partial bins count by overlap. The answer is 2.35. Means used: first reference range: 9.79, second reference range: 10.1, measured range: 9.11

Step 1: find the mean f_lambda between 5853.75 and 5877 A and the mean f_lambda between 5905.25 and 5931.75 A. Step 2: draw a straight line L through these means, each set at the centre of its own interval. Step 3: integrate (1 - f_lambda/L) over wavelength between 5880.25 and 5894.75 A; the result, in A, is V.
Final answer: 2.54 A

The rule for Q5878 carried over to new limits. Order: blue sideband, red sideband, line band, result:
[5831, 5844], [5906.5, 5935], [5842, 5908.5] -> 4.1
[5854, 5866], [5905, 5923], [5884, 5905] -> 4.2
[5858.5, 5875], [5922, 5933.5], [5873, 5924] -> 2.3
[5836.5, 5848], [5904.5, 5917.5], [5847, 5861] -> -0.5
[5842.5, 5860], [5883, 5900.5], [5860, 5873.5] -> -0.8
